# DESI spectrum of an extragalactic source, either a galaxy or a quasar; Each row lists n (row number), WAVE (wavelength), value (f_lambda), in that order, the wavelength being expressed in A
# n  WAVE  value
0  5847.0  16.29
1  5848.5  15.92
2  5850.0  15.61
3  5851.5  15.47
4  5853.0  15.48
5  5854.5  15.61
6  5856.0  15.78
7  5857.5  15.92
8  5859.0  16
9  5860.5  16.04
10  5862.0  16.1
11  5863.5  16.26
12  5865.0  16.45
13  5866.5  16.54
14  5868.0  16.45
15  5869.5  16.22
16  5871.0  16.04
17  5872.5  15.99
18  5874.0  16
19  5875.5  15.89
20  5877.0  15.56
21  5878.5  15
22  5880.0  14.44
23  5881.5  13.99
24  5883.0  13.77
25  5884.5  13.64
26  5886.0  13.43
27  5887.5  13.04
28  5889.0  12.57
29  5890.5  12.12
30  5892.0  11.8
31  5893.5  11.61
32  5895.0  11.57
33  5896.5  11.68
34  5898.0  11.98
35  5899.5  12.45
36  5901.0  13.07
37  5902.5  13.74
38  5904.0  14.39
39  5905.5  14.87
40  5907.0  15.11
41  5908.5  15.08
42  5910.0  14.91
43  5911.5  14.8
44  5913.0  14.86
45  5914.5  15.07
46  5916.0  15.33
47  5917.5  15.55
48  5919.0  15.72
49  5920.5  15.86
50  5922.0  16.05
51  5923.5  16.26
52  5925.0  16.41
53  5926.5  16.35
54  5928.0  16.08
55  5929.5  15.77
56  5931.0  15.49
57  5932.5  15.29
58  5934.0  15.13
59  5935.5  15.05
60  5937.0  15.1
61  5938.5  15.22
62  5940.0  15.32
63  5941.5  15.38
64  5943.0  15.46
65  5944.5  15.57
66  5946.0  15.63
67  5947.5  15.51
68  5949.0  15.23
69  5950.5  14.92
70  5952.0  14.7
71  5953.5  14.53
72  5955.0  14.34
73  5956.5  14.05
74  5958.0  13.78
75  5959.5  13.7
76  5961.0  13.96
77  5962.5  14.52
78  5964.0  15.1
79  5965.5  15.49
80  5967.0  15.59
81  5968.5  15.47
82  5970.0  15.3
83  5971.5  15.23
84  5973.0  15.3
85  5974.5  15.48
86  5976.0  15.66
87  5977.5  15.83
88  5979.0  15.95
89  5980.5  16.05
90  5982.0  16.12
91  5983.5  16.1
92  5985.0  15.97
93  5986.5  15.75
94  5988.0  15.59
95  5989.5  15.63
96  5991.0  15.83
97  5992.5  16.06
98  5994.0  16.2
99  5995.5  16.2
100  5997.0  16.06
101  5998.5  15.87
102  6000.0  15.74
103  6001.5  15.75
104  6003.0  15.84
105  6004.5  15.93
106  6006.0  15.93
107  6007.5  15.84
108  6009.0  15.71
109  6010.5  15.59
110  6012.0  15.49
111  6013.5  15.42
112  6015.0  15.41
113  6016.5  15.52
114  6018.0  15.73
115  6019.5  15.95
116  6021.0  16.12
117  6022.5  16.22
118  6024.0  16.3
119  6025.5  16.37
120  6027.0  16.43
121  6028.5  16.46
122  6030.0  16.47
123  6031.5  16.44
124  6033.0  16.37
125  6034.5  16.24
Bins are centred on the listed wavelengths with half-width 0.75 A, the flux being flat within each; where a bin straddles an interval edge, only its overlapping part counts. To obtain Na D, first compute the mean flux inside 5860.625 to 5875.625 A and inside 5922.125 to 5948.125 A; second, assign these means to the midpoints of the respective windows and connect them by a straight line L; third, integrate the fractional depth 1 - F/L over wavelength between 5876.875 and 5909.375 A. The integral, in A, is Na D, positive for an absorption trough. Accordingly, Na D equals 5.3 A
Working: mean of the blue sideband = 16.2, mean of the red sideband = 15.6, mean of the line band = 13.4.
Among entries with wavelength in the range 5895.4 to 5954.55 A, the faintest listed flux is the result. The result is 11.68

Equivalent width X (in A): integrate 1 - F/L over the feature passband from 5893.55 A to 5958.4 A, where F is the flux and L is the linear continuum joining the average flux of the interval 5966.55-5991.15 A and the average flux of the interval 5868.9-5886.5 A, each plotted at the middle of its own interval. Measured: 2.2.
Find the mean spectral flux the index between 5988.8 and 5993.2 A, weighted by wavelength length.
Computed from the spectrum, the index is 15.8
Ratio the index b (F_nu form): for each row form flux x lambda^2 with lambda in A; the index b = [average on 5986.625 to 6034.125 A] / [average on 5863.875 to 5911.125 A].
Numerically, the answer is 1.17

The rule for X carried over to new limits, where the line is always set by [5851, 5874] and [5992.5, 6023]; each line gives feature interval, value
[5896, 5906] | 1.8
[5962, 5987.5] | 0.5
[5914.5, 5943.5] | 0.6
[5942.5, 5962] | 1.5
